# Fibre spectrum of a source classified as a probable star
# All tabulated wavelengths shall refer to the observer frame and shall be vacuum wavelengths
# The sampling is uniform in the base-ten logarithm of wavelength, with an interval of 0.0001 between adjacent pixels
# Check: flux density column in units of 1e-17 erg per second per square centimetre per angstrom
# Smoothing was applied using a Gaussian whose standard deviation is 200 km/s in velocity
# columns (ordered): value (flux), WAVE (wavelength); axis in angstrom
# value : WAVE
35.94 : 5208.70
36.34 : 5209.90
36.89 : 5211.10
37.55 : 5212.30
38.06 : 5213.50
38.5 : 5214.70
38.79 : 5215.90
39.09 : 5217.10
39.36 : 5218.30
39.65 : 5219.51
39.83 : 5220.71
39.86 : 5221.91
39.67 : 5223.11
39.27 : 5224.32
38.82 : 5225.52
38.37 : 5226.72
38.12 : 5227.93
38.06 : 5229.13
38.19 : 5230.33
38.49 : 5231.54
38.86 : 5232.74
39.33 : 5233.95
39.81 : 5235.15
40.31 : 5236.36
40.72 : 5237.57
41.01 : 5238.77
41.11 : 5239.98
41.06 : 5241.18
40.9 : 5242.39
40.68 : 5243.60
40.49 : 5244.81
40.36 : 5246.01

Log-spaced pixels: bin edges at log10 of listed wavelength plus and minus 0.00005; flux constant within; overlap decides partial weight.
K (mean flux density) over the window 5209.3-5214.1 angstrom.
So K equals 37.2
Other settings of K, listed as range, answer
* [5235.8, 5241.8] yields 40.9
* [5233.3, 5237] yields 39.7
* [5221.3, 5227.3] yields 39.2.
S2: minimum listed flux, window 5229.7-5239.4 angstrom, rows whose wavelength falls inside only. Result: 38.19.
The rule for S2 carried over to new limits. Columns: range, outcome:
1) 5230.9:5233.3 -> 38.49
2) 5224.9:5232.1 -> 38.06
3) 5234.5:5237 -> 39.81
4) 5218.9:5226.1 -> 38.82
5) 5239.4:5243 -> 40.9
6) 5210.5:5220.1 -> 36.89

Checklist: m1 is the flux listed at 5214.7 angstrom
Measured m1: 38.5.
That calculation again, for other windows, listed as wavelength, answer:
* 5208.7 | 35.94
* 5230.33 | 38.19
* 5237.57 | 40.72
